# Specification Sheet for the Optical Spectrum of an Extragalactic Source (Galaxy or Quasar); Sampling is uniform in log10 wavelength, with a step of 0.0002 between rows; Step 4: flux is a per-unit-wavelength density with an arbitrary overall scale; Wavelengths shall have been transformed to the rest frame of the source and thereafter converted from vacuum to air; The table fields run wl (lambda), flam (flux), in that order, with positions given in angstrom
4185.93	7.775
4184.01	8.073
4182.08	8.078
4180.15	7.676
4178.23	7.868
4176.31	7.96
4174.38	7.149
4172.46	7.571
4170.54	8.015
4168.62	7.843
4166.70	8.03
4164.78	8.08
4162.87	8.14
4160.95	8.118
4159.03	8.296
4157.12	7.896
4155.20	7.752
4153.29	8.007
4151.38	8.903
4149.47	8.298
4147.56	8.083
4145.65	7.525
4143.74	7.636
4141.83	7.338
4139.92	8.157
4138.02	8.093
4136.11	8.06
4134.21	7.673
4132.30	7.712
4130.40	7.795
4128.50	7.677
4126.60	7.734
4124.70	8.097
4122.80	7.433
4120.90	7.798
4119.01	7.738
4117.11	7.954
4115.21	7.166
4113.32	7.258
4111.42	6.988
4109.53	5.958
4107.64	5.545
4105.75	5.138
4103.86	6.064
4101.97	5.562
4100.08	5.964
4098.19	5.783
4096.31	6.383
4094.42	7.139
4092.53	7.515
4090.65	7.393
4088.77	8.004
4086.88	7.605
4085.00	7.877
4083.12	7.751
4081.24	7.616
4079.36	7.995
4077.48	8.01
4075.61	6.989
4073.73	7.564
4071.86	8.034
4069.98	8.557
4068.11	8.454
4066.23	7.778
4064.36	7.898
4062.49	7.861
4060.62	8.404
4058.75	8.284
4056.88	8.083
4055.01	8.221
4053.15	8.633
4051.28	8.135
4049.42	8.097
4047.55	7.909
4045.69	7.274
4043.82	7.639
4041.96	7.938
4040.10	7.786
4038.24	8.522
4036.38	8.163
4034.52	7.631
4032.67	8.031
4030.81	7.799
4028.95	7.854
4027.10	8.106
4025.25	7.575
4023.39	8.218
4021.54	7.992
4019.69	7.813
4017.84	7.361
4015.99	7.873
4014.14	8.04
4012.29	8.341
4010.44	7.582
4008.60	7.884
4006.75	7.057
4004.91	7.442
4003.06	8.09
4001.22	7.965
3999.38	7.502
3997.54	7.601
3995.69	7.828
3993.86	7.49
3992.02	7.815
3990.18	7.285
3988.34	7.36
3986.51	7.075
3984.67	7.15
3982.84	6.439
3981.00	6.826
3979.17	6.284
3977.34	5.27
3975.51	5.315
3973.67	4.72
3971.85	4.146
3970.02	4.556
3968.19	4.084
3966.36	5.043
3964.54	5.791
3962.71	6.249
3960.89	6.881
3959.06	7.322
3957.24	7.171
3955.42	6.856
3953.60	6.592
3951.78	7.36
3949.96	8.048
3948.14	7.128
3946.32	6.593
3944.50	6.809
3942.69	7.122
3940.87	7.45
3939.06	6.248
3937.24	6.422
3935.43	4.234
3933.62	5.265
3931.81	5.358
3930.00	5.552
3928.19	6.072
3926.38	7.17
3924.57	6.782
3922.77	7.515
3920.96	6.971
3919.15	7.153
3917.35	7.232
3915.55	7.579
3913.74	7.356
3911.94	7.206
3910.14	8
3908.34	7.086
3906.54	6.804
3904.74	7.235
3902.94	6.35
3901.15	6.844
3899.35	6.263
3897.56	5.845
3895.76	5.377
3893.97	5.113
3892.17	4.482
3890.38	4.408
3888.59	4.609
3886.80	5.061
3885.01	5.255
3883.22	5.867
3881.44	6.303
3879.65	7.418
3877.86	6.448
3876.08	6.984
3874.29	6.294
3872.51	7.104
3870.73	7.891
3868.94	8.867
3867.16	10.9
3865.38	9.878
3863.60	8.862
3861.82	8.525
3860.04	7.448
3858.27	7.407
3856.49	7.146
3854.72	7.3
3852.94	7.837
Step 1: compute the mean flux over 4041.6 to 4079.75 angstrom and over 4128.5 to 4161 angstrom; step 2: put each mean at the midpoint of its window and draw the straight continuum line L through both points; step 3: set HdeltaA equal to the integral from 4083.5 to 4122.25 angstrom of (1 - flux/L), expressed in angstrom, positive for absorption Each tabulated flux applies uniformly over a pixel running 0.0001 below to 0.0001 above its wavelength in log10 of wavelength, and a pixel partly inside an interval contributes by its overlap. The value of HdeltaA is 5.4 angstrom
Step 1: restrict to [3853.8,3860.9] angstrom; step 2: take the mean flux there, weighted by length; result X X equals 7.33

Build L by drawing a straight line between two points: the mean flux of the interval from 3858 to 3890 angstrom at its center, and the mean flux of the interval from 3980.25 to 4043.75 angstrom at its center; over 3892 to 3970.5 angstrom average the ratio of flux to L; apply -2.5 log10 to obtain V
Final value 0.14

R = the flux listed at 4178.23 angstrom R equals 7.868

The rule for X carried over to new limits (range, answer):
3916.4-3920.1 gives 7.2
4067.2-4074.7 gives 8.15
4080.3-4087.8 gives 7.71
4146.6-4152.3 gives 8.43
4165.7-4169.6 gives 7.93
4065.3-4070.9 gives 8.26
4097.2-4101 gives 5.89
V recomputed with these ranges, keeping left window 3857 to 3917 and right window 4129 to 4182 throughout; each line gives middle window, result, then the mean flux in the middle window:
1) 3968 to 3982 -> 0.35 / 5.21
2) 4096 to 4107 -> 0.31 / 5.78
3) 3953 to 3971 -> 0.19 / 6.04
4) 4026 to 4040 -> -0.08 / 8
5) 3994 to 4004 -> -0.07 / 7.77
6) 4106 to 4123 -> 0.11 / 7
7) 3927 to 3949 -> 0.14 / 6.2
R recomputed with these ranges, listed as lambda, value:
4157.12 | 7.896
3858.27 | 7.407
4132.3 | 7.712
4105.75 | 5.138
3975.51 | 5.315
